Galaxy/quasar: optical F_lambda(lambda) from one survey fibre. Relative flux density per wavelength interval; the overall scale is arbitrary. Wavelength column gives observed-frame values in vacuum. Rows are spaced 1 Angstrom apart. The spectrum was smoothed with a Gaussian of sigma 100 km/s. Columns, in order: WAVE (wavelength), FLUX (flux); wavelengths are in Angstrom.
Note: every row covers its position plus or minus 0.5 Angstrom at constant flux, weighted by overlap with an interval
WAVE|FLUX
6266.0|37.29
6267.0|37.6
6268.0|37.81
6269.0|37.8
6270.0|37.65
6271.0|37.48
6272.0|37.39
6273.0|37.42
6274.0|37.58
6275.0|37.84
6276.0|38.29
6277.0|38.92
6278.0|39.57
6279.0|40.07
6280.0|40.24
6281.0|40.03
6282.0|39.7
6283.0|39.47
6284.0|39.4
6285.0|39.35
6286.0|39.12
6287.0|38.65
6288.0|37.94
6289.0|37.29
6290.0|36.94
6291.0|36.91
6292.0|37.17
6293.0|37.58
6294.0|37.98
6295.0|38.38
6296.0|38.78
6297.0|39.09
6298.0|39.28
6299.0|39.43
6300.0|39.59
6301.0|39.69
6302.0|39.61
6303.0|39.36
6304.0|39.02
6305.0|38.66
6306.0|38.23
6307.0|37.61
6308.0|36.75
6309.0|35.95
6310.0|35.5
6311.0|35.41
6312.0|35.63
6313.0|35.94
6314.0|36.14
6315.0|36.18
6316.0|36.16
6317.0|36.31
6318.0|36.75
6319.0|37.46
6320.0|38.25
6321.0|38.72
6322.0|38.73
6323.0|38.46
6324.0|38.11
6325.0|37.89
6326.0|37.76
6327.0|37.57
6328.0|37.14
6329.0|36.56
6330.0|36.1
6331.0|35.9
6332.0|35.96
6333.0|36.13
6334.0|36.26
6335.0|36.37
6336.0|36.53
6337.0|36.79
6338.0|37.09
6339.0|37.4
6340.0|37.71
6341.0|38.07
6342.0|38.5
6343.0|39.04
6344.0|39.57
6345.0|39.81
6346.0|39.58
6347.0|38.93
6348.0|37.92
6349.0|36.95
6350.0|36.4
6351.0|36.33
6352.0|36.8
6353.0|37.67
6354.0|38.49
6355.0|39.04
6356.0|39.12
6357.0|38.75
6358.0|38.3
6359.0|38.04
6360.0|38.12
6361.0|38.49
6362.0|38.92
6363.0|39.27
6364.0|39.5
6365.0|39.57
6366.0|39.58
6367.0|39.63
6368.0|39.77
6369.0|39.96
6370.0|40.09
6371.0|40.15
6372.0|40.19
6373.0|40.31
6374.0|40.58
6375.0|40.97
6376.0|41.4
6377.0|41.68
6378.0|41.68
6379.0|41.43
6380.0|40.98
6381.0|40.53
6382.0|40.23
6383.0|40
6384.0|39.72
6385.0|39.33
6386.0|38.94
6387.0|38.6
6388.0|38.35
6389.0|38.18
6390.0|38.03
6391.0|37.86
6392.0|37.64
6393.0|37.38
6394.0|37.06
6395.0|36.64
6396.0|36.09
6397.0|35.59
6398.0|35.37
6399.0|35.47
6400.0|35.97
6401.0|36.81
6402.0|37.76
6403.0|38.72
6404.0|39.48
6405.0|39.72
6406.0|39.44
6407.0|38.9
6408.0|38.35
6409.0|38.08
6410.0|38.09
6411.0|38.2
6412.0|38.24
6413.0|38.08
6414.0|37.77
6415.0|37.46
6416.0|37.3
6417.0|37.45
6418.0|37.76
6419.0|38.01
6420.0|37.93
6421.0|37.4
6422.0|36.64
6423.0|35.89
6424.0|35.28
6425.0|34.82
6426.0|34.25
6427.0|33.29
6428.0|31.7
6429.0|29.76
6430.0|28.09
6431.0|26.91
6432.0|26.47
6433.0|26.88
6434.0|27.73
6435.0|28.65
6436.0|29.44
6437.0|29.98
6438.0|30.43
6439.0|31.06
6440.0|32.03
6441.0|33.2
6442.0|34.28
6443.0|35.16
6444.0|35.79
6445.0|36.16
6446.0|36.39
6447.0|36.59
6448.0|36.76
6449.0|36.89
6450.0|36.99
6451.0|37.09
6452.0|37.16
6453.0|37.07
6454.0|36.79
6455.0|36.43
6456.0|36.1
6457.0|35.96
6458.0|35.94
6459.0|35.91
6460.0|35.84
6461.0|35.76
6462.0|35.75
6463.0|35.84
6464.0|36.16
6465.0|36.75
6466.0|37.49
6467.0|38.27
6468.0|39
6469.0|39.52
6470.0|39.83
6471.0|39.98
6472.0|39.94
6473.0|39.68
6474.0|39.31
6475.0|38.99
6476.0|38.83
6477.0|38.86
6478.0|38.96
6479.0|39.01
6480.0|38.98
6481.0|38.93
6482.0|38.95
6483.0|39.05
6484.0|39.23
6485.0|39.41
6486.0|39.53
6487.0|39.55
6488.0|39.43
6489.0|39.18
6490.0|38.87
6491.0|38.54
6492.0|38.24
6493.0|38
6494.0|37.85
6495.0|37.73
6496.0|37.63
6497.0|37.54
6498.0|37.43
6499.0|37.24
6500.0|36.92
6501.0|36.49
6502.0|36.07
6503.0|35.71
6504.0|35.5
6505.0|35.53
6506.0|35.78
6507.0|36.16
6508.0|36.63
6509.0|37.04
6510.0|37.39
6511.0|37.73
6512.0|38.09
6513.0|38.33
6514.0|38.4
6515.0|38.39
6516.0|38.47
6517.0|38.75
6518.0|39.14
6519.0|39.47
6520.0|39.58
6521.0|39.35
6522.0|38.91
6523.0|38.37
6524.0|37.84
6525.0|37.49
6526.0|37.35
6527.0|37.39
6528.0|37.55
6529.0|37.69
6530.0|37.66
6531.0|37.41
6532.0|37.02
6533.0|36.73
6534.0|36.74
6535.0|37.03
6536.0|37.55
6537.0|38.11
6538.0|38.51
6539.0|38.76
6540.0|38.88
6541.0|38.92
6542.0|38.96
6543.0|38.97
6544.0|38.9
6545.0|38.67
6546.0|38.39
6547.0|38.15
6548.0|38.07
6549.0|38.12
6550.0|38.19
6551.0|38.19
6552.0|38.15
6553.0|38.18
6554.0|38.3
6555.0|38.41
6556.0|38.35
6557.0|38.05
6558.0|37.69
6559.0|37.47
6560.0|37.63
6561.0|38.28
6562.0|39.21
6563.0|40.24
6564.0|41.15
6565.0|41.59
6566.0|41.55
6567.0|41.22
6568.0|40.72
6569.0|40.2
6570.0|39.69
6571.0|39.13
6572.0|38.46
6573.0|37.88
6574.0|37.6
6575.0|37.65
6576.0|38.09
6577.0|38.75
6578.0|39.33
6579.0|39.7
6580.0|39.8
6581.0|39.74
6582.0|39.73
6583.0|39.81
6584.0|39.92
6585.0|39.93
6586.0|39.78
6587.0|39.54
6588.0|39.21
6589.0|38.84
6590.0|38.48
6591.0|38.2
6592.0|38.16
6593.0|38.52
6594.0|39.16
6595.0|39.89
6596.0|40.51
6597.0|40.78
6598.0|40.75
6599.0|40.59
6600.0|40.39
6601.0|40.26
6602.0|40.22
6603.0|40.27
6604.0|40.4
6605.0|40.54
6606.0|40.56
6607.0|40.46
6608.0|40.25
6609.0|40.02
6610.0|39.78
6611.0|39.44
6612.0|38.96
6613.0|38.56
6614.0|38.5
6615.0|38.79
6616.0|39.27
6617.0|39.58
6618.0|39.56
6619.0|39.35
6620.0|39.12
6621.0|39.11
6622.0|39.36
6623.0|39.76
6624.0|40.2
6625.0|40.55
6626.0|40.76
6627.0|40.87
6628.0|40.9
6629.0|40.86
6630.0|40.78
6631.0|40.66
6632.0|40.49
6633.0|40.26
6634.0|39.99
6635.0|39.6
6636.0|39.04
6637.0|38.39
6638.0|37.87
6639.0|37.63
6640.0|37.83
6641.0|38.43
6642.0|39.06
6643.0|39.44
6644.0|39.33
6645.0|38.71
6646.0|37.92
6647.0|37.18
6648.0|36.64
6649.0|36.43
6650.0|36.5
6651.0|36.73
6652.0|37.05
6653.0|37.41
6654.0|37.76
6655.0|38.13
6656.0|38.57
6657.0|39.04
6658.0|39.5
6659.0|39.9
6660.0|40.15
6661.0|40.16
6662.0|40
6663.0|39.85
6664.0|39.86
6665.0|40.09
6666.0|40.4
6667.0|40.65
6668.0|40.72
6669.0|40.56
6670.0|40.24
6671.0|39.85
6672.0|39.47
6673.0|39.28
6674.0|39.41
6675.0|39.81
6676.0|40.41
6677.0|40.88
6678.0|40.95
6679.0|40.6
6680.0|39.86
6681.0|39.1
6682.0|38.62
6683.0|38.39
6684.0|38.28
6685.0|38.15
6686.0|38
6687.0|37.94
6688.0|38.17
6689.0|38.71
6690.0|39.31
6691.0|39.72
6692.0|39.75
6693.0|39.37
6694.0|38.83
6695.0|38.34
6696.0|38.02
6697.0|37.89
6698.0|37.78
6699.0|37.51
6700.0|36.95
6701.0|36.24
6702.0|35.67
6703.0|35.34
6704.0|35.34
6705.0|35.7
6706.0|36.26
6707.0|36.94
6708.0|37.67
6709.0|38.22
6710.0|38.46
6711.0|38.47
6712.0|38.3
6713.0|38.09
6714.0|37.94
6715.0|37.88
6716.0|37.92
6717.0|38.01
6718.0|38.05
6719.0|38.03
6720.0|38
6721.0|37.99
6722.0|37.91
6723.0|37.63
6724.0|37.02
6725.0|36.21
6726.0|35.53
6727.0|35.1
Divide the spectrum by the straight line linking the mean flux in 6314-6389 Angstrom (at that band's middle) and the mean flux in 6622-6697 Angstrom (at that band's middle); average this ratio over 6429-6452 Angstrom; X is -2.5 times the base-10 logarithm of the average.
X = 0.191 mag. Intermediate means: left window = 38.5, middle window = 32.5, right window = 39.2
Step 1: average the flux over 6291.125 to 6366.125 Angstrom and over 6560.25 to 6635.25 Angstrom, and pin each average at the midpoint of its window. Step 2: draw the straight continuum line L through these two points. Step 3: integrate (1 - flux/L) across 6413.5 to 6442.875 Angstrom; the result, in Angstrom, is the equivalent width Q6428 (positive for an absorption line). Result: 4.2 Angstrom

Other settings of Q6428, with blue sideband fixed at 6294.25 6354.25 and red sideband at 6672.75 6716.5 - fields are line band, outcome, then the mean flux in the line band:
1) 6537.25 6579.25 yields -0.9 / 38.9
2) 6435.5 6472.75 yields 1.8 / 36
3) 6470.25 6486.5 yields -0.6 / 39.2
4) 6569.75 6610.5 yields -1.5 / 39.5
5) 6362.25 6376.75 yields -0.9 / 40.1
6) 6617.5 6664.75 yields -1.1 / 39.1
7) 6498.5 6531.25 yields 0.3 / 37.6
